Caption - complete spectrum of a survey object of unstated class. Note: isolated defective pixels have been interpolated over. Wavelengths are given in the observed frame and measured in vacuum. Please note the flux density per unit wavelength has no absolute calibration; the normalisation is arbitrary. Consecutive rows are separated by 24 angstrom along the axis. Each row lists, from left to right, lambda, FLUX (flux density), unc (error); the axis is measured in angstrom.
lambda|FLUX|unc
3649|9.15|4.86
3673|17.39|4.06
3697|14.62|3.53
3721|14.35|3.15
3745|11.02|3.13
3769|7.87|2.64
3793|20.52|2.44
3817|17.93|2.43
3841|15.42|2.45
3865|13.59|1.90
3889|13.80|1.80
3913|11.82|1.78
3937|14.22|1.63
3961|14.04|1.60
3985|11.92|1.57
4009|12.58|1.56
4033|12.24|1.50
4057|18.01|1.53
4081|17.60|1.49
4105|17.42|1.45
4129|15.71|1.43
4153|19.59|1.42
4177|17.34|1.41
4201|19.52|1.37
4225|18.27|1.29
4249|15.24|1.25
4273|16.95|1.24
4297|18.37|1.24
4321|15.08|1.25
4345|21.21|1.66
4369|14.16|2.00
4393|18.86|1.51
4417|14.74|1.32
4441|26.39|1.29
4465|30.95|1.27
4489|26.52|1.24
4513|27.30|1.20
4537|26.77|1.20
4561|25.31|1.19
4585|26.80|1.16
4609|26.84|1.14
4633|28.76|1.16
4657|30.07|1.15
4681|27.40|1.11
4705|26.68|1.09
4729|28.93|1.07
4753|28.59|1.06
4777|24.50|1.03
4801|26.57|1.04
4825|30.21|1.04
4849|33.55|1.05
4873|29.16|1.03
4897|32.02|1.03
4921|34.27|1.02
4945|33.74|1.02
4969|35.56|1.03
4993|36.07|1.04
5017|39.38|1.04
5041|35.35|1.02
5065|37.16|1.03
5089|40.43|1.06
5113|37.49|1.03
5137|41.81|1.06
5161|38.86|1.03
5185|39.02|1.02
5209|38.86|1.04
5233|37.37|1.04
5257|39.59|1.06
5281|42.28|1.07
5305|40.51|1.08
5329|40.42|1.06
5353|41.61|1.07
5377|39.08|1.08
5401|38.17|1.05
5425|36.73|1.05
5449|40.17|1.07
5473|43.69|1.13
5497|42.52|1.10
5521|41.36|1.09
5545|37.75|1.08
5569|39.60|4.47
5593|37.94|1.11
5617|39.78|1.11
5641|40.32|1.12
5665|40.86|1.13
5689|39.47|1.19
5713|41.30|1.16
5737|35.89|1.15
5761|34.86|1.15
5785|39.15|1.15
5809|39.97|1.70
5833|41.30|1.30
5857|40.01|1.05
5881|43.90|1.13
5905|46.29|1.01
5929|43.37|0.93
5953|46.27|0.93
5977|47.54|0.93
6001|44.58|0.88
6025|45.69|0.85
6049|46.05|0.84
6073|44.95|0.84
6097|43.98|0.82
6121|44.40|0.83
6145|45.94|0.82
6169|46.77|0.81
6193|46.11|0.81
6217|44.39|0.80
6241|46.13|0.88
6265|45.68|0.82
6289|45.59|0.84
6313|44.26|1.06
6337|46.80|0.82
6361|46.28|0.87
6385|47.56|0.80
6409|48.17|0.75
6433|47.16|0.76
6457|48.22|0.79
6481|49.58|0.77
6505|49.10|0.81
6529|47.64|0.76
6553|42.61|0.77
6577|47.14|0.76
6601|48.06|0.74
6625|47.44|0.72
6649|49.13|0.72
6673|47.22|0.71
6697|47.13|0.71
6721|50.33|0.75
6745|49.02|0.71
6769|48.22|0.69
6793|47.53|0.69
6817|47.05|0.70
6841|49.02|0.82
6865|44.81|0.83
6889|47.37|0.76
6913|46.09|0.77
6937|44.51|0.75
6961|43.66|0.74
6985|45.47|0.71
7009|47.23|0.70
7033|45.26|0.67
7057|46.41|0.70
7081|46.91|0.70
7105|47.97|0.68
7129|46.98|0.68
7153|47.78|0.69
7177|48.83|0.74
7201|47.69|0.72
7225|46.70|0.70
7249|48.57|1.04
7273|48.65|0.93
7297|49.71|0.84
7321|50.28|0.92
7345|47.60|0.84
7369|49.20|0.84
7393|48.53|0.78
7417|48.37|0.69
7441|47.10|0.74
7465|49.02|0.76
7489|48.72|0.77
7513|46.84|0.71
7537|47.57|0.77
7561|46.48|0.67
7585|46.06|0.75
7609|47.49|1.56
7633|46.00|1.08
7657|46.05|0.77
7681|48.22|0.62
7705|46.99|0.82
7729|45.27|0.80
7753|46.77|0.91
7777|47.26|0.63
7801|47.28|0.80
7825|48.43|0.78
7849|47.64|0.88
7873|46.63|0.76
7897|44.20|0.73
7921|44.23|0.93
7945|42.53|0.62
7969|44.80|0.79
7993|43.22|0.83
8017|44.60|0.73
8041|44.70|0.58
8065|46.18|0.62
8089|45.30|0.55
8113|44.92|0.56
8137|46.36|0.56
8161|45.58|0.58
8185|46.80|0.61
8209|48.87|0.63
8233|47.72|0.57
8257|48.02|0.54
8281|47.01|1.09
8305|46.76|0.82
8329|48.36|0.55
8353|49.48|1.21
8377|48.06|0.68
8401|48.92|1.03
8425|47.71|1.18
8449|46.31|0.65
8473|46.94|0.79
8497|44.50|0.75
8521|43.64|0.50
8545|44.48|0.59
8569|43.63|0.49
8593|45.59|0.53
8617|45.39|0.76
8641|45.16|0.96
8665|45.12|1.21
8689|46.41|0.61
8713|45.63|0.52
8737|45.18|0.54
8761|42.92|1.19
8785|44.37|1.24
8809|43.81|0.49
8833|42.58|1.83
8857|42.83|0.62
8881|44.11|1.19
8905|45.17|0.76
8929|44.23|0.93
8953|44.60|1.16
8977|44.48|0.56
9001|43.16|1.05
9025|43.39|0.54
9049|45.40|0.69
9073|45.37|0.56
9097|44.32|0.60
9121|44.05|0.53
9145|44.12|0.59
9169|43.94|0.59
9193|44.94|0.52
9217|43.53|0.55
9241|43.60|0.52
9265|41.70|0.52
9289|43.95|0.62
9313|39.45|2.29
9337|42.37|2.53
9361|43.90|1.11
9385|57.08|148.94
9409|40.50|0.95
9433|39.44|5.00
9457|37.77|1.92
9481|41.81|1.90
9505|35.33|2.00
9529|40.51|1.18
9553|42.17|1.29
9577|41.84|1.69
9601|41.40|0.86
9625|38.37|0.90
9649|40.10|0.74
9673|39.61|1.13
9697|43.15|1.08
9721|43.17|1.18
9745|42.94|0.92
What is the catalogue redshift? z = 0.112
